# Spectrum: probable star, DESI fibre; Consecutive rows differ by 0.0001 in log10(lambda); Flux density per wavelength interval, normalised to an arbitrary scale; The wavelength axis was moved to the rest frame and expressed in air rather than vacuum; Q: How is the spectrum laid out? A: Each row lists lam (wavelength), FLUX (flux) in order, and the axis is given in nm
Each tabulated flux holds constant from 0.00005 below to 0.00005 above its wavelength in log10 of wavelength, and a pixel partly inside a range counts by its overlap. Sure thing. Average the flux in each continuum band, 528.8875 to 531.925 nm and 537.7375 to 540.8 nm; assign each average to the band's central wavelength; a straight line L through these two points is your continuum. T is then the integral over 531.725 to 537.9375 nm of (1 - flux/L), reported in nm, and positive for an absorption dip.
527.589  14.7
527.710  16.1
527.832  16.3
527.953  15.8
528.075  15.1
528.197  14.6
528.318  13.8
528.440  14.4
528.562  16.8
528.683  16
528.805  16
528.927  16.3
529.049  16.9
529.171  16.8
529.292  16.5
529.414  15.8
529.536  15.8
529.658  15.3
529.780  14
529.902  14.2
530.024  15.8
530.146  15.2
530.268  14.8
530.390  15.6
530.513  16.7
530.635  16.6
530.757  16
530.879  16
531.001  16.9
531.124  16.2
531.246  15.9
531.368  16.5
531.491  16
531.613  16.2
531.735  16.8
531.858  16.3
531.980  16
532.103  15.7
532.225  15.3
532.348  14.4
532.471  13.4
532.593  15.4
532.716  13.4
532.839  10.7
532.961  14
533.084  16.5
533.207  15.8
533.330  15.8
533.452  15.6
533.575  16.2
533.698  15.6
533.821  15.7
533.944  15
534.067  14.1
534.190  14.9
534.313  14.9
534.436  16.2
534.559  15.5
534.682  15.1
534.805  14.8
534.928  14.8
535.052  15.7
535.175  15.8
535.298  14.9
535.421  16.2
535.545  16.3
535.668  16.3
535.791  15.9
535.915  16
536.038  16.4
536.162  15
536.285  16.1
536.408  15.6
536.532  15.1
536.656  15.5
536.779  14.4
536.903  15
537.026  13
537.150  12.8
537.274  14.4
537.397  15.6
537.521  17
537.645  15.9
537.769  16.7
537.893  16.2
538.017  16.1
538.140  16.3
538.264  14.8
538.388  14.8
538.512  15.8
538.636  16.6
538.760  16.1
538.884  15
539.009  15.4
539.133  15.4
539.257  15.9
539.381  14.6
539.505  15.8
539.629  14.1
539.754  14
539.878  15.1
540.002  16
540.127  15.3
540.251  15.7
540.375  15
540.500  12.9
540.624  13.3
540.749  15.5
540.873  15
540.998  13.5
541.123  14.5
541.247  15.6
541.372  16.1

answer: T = 0.138 nm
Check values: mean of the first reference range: 16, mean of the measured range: 15.3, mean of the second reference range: 15.3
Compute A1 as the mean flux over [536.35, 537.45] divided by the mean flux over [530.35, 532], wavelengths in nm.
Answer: 0.9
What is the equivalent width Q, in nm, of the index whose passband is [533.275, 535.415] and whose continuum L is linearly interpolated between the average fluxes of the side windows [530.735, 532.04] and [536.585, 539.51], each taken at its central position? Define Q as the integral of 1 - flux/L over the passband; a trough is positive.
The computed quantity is 0.07 nm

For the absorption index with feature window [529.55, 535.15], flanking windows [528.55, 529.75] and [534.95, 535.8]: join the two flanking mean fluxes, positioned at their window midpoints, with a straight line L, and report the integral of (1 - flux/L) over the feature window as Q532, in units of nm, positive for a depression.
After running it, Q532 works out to 0.21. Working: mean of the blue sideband 16.1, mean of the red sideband 15.8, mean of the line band 15.4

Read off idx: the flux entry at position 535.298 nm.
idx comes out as 14.9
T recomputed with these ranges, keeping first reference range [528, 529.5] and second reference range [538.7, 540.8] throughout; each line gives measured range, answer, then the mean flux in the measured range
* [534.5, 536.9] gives -0.041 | 15.5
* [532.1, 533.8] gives 0.069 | 14.8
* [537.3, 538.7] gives -0.076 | 15.9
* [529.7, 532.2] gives -0.042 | 15.9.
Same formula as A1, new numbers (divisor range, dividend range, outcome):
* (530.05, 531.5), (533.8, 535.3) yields 0.95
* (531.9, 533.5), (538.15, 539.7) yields 1.04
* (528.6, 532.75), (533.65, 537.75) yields 0.97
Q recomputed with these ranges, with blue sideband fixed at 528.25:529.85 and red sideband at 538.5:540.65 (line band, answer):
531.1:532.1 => -0.04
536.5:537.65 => 0.03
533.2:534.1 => 0.00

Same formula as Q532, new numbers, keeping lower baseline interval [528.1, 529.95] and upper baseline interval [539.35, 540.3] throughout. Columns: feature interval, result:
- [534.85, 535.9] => -0.032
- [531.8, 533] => 0.073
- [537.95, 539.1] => -0.039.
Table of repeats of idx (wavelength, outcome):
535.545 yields 16.3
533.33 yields 15.8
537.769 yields 16.7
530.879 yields 16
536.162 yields 15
